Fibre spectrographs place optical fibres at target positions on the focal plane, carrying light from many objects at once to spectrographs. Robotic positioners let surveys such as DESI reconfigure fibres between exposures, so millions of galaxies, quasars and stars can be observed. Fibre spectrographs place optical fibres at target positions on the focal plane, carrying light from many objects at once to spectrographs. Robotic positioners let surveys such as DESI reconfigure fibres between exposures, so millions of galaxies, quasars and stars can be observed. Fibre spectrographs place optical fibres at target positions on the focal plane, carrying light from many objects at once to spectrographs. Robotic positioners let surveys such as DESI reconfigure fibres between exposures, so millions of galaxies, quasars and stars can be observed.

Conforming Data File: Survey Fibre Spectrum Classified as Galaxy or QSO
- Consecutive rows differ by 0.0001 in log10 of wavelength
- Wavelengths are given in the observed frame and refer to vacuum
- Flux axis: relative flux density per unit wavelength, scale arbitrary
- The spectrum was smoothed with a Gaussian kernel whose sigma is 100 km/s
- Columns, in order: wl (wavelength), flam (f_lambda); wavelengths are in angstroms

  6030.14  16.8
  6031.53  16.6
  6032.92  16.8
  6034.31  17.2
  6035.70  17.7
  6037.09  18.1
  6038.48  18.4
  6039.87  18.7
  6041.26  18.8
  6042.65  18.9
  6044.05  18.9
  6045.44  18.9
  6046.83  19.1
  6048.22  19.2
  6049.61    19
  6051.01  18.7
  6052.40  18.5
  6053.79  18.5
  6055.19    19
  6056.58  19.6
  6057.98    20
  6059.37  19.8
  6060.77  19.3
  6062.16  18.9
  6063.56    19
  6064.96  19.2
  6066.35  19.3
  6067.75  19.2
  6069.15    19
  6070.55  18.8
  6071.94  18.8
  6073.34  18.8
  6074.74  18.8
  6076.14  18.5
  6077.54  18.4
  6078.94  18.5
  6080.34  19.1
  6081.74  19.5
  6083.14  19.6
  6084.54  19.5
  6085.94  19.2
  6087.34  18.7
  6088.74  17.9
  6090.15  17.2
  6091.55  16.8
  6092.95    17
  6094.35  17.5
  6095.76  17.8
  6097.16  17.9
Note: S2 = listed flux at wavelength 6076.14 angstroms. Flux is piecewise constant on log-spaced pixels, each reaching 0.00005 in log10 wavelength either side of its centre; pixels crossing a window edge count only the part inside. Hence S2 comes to 18.5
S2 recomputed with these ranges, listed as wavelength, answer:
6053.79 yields 18.5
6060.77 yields 19.3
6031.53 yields 16.6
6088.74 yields 17.9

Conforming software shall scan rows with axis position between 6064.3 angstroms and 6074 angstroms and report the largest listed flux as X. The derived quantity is 19.3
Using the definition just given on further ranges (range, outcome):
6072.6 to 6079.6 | 18.8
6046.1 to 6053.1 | 19.2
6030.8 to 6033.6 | 16.8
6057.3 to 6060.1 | 20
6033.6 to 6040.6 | 18.7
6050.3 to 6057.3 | 19.6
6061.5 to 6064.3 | 19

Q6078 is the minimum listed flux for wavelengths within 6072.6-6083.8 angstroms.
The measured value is 18.4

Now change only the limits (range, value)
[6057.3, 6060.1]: 19.8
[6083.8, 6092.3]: 16.8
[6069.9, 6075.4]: 18.8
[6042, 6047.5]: 18.9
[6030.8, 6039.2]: 16.6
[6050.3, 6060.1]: 18.5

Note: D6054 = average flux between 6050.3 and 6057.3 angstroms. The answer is 18.8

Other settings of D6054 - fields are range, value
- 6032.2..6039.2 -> 17.6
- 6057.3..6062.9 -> 19.5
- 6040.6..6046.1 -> 18.9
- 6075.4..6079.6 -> 18.5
